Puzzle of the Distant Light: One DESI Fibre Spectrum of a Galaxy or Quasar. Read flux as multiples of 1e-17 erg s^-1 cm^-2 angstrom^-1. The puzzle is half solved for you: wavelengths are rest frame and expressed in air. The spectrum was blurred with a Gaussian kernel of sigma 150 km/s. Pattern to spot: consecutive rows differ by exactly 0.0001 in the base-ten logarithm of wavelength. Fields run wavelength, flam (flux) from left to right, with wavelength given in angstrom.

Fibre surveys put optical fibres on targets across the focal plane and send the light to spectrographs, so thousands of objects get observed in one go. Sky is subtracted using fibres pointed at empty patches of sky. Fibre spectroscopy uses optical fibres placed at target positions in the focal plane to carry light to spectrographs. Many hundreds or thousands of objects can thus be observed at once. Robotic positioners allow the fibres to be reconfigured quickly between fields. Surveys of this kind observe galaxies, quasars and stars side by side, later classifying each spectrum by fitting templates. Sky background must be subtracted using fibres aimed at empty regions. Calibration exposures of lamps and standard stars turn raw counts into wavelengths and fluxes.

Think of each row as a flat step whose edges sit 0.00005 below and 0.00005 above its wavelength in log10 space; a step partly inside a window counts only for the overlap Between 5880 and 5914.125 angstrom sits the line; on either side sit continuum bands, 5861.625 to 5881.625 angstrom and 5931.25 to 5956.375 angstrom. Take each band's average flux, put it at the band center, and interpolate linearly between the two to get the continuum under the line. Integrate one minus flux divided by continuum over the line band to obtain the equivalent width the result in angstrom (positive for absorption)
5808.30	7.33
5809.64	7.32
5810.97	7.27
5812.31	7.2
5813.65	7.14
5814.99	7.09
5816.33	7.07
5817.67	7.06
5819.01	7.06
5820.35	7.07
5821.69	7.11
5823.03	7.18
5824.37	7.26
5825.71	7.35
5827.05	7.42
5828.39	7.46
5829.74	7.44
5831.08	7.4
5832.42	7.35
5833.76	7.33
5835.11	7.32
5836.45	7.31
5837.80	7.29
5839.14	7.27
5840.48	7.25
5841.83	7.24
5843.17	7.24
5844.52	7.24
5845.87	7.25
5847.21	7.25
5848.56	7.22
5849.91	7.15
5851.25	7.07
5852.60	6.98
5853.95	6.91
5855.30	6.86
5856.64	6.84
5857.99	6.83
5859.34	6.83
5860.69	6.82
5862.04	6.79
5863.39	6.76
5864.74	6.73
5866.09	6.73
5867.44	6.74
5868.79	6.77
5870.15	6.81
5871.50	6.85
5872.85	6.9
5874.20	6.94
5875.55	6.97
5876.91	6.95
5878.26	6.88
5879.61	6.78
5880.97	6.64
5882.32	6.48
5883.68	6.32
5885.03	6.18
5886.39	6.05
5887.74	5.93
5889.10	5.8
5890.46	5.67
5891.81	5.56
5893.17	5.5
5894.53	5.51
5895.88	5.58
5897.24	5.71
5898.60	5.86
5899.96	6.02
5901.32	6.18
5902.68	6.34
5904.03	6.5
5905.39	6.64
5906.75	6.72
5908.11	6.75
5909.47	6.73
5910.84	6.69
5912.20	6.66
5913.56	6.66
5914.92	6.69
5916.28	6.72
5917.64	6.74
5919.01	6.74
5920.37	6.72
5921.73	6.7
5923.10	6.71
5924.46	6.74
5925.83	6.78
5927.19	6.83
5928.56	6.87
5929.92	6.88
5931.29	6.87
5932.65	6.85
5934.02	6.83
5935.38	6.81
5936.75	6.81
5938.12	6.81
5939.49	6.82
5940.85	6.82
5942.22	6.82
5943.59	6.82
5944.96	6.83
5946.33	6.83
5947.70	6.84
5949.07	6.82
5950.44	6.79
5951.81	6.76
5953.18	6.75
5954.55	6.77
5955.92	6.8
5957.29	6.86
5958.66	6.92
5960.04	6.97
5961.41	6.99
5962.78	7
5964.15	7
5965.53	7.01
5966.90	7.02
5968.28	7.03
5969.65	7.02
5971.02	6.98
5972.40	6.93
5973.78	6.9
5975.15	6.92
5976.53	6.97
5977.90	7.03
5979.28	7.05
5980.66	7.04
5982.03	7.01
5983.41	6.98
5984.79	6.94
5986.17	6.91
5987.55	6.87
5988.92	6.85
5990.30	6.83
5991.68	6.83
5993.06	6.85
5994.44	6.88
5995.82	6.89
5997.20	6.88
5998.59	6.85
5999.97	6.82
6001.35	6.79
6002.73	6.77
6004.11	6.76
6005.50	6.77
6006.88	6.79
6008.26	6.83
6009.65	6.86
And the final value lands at 3.1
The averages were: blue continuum 6.82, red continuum 6.81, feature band 6.19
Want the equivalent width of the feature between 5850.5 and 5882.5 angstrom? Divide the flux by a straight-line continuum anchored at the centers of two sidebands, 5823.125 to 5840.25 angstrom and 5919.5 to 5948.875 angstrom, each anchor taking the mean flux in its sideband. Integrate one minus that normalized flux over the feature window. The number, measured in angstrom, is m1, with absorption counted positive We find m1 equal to 1.5 angstrom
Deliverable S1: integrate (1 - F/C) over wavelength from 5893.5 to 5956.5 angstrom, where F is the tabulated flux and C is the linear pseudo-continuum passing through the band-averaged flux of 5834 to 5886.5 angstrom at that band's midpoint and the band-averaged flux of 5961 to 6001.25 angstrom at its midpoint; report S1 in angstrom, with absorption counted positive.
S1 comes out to 2.8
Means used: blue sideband 6.92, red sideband 6.94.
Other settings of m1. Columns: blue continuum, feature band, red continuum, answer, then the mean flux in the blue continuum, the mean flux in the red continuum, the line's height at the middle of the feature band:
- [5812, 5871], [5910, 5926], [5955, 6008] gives 0.7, 7.1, 6.91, 7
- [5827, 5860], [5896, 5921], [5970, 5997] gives 2.1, 7.19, 6.93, 7.07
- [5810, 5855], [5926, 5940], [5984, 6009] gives 0.3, 7.22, 6.84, 6.99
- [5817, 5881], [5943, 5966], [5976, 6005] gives 0.2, 7.06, 6.89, 6.94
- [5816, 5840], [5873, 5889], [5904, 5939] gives 1.0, 7.27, 6.75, 6.98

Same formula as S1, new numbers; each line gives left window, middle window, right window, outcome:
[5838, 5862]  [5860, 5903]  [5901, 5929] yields 3.2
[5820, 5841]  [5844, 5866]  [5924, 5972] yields 0.8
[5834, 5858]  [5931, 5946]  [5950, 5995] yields 0.3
